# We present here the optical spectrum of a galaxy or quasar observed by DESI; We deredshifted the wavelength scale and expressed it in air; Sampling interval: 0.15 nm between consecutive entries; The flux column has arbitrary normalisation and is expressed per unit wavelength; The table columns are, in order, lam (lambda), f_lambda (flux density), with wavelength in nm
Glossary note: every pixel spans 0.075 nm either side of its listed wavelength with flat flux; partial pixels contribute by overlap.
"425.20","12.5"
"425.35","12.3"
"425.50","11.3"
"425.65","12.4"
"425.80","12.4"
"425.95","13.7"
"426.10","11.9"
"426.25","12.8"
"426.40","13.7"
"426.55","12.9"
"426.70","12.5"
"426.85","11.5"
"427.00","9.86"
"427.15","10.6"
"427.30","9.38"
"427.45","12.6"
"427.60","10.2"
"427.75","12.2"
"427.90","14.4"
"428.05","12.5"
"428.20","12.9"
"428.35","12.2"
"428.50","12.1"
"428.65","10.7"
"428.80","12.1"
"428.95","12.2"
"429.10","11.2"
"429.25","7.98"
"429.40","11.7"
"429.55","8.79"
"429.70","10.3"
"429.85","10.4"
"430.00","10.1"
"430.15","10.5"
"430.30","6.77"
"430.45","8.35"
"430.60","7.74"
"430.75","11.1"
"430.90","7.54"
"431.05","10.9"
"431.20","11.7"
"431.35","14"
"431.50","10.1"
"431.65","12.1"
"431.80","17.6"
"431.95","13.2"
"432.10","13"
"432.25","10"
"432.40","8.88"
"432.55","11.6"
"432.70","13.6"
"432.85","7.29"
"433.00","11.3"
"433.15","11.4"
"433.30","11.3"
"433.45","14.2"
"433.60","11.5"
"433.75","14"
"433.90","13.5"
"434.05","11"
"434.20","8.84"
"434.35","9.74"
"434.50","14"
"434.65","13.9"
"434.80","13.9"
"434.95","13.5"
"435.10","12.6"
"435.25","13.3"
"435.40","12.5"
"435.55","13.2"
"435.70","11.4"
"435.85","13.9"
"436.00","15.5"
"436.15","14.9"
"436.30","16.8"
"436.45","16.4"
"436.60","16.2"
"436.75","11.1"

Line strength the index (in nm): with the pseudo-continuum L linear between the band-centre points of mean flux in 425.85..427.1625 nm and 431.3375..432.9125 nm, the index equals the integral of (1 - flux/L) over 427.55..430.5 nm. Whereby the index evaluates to 0.29 nm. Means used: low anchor 12.2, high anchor 11.9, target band 10.9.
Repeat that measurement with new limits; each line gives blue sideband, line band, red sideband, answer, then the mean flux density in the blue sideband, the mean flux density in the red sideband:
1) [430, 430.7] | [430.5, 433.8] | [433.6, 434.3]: -0.439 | 8.63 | 11.7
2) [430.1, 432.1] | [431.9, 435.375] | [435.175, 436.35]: 0.160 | 11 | 13.9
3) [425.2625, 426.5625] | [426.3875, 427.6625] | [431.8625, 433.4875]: 0.105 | 12.6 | 11.4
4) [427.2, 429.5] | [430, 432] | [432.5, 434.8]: 0.154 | 11.6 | 11.9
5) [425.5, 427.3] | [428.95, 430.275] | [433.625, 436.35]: 0.247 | 12.1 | 13.1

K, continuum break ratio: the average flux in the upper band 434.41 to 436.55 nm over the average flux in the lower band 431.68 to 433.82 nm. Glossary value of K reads 1.2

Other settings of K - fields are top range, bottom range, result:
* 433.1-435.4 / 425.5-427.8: 1.05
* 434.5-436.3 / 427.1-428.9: 1.15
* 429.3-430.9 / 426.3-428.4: 0.79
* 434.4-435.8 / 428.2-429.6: 1.18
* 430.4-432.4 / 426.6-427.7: 1.02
